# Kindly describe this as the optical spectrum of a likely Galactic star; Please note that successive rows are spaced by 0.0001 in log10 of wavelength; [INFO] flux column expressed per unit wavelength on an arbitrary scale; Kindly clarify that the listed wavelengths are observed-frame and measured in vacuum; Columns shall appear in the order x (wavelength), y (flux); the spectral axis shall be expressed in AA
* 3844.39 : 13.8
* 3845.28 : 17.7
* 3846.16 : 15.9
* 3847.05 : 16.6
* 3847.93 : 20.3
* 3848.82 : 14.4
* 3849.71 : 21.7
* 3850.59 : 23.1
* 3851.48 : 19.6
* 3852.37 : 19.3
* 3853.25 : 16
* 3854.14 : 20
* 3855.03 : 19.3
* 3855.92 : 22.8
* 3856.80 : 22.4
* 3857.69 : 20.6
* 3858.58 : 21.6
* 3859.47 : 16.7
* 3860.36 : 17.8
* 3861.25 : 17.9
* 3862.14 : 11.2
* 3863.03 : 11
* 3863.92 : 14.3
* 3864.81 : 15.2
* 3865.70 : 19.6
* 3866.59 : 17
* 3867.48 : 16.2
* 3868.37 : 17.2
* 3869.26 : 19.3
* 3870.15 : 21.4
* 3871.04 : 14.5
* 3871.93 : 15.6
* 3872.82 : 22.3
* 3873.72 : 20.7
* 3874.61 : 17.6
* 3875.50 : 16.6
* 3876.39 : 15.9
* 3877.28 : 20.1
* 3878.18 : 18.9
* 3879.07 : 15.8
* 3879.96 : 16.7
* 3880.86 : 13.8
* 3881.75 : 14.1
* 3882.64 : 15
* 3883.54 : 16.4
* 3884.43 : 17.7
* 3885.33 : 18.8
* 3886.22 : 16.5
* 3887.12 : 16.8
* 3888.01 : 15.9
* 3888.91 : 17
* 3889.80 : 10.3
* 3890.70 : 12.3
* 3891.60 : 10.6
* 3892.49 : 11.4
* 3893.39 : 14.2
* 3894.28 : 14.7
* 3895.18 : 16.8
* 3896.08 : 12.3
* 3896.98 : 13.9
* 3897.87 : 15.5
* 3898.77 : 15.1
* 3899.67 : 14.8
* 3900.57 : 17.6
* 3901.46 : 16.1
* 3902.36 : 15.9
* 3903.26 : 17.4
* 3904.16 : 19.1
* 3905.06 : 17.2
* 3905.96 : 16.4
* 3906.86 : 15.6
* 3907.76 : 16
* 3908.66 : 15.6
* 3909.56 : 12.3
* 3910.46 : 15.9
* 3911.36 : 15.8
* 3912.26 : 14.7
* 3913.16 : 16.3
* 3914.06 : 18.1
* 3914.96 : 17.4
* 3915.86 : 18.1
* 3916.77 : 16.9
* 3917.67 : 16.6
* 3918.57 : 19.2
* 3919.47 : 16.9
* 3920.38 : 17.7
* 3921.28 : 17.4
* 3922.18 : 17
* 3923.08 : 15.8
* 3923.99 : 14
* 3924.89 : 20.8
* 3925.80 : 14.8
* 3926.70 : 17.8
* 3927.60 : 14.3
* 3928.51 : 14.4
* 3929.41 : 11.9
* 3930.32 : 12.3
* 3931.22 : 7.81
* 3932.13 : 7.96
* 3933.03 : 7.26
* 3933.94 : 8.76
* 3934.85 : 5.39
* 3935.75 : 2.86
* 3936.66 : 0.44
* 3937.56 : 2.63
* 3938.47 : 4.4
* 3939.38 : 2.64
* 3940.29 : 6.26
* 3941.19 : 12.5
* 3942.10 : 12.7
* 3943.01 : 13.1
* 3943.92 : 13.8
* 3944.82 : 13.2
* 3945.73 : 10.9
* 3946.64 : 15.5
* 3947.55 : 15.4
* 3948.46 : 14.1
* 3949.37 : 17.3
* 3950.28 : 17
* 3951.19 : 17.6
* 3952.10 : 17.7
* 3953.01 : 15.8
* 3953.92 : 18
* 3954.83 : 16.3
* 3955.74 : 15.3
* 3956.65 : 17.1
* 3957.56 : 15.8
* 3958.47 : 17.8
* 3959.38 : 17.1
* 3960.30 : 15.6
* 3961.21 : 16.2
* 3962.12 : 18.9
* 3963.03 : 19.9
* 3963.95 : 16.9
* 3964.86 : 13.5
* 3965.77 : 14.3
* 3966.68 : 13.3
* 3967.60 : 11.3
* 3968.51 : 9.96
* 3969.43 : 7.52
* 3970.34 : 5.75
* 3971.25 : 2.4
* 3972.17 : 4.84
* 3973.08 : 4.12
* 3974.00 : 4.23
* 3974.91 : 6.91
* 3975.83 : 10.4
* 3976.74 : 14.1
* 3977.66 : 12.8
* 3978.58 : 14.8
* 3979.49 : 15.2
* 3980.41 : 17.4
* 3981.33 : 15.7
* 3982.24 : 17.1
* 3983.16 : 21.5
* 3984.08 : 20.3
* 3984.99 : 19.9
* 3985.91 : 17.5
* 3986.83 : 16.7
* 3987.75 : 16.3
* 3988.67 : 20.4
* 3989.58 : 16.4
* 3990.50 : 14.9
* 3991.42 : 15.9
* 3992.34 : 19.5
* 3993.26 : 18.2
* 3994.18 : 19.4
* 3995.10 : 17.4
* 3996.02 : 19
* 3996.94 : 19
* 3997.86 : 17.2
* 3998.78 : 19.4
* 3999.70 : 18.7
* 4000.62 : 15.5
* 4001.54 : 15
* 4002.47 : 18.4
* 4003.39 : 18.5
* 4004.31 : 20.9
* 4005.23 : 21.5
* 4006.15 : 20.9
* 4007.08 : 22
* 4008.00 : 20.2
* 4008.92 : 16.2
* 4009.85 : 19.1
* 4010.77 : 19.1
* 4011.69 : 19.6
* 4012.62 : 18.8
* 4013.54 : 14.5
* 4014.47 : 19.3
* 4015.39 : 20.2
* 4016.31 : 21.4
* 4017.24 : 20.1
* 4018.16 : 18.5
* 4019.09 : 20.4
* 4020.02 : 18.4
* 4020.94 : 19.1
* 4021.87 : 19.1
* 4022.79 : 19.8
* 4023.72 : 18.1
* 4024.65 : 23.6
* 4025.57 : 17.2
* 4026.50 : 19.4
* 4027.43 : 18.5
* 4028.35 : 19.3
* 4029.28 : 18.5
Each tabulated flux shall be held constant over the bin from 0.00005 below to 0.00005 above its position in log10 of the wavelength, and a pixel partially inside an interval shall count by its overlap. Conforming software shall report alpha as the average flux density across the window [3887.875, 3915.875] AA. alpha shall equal 15.3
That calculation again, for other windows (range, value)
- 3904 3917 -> 16.3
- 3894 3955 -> 14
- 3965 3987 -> 12.4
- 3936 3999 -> 14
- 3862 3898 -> 15.9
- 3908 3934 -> 15.1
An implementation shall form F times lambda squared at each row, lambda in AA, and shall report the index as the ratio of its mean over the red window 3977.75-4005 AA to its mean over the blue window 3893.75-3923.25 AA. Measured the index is 1.14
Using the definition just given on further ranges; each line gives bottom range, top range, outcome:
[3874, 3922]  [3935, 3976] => 0.77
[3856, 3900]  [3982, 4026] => 1.23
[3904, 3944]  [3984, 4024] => 1.48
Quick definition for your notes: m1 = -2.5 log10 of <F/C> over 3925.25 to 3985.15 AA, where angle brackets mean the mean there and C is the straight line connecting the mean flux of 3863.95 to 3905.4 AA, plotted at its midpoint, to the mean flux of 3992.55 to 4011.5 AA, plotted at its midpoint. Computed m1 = 0.378 mag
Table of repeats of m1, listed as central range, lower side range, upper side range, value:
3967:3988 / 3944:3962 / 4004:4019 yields 0.38 mag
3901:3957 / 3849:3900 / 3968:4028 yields 0.20 mag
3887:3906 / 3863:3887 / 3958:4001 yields 0.11 mag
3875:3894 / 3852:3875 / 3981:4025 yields 0.17 mag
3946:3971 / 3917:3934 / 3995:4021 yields 0.08 mag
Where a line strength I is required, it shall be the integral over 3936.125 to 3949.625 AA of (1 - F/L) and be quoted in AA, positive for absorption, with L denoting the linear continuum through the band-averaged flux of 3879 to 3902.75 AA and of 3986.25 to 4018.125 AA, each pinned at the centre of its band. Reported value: 5.27 AA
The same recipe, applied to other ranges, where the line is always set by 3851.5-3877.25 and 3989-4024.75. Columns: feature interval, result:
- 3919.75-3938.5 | 7.0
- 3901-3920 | 1.7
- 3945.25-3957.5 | 1.6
